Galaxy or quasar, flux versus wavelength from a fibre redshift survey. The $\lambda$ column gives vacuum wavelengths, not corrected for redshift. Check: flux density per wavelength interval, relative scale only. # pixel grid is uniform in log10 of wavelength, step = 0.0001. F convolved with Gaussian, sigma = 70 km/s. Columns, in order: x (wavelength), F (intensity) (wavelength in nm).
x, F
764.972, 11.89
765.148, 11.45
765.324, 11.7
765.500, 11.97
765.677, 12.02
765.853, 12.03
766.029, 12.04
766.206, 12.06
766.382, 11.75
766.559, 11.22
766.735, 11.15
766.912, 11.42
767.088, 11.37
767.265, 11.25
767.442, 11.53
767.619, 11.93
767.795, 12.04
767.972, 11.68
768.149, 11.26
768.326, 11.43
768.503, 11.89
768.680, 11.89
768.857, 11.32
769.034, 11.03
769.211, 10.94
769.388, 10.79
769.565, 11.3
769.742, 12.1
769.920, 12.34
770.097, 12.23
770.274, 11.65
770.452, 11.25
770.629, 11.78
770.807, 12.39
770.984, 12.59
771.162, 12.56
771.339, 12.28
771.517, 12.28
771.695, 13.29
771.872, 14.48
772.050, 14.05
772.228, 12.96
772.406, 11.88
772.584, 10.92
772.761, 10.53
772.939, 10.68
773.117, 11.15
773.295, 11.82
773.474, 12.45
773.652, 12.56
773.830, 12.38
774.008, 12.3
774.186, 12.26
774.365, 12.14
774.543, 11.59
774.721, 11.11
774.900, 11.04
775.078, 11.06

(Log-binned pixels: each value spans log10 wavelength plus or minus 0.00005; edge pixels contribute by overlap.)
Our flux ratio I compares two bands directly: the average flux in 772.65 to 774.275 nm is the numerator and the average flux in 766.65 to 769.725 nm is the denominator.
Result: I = 1.03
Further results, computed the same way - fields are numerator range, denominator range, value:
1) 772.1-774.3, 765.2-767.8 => 1.02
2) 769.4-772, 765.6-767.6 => 1.06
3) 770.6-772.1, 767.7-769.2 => 1.11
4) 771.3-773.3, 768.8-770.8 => 1.06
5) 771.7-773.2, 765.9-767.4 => 1.05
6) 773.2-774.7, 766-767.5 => 1.05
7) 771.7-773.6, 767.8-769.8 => 1.06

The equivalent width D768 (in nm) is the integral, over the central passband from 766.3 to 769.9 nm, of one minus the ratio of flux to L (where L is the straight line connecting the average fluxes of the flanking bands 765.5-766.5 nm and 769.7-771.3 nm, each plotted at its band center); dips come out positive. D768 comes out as 0.16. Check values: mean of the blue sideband 11.9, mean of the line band 11.5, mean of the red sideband 12.1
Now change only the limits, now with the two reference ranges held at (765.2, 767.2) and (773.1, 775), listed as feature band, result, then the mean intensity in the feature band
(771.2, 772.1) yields -0.103 nm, 13.2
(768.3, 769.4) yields 0.038 nm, 11.4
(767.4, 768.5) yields 0.007 nm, 11.7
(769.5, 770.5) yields -0.004 nm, 11.8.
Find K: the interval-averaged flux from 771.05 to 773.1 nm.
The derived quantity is 12.3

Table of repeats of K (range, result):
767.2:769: 11.6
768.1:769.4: 11.4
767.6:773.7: 11.9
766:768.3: 11.6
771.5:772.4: 13.4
